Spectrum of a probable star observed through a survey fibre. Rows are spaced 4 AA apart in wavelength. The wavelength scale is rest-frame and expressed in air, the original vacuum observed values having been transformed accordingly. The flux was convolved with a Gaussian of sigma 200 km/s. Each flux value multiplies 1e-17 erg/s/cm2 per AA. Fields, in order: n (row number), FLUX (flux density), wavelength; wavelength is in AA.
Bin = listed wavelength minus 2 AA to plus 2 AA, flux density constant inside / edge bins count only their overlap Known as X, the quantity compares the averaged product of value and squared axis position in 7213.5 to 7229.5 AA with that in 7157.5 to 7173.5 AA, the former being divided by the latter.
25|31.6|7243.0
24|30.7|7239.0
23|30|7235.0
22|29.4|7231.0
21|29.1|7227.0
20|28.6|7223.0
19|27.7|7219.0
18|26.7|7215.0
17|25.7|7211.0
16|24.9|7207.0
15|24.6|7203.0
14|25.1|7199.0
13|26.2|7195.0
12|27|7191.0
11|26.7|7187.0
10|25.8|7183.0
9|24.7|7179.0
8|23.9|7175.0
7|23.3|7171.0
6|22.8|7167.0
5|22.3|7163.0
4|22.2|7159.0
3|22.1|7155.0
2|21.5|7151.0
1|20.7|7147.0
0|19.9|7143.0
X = 1.3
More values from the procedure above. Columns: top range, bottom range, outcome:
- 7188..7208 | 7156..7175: 1.14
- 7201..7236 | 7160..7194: 1.13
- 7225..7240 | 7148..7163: 1.39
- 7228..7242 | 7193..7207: 1.20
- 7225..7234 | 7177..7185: 1.18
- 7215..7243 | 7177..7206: 1.15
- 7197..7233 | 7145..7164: 1.26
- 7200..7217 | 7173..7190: 1.01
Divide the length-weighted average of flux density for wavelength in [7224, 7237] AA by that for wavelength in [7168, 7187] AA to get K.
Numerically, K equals 1.2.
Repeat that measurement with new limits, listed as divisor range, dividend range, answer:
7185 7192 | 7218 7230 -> 1.07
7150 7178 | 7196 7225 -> 1.15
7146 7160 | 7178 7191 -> 1.20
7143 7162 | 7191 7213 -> 1.19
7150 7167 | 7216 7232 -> 1.29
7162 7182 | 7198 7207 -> 1.05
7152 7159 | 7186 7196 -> 1.21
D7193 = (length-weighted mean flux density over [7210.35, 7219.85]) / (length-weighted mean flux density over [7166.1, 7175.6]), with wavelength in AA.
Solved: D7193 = 1.15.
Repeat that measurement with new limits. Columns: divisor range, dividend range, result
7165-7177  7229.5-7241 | 1.29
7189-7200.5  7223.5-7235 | 1.12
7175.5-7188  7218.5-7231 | 1.13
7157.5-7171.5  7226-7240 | 1.32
